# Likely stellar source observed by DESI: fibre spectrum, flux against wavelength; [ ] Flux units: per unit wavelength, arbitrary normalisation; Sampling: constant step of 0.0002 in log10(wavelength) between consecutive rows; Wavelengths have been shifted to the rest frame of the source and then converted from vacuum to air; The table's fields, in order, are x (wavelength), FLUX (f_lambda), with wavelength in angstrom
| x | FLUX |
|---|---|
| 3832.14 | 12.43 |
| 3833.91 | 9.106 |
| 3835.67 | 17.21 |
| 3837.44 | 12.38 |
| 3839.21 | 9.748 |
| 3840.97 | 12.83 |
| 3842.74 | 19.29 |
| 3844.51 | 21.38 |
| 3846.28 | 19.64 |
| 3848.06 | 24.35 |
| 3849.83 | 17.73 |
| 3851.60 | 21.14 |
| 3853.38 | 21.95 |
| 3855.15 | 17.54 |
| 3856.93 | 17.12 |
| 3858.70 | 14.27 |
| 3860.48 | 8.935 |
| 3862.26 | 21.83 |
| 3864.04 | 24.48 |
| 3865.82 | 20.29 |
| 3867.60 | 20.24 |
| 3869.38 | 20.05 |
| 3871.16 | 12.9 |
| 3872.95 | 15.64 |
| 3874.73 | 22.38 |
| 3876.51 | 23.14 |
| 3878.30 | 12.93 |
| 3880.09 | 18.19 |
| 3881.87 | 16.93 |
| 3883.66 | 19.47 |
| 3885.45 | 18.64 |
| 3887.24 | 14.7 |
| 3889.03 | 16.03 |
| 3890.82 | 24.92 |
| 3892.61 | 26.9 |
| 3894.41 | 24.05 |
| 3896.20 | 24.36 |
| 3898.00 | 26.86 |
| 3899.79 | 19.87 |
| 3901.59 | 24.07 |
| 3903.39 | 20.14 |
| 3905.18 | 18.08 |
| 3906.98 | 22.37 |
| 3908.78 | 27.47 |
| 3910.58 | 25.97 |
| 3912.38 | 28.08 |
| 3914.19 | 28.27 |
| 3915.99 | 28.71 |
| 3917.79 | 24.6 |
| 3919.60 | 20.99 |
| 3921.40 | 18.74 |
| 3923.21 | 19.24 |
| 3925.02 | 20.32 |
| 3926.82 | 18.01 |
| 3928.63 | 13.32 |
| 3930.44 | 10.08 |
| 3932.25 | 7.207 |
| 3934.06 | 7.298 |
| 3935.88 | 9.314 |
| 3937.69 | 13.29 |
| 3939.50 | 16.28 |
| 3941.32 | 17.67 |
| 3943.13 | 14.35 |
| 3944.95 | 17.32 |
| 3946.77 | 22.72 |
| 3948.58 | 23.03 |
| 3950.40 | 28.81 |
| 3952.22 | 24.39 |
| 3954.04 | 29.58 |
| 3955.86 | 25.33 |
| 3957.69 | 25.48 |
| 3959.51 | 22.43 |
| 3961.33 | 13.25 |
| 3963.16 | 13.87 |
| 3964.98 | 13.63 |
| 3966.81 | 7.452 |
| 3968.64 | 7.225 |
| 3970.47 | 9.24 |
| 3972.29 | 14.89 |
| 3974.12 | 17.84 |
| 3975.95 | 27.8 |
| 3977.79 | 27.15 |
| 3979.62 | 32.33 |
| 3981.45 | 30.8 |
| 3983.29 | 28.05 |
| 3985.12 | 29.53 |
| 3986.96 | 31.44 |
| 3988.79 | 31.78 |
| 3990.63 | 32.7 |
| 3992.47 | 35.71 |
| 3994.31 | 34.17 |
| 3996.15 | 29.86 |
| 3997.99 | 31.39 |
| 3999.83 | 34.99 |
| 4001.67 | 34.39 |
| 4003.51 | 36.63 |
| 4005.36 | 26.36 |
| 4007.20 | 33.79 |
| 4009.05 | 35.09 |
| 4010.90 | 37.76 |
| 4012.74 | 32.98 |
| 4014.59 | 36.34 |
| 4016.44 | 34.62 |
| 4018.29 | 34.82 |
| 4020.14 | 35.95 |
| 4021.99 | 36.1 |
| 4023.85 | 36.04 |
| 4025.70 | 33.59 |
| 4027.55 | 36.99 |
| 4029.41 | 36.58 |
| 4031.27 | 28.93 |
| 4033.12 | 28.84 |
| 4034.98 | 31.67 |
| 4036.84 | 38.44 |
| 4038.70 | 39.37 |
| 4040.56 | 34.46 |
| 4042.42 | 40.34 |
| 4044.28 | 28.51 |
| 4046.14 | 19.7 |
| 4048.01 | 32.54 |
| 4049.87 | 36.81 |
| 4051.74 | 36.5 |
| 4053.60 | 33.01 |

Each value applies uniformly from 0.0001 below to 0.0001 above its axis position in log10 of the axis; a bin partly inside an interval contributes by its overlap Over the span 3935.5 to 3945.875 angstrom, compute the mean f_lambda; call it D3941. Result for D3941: 15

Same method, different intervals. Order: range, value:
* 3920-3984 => 18.5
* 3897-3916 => 24.3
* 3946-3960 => 25.3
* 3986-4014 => 33.3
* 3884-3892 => 18.9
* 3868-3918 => 21.6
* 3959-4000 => 24.1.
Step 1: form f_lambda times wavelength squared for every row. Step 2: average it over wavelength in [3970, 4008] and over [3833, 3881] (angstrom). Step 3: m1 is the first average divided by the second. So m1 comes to 1.78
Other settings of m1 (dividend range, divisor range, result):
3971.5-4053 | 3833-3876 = 1.99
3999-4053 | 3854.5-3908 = 1.87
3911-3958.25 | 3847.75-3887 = 1.10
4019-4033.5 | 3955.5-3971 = 2.35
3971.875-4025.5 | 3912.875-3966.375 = 1.75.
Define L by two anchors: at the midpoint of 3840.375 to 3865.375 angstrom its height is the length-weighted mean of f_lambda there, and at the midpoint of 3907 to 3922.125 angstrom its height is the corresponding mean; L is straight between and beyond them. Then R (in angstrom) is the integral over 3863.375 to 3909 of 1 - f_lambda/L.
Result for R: 3.8 angstrom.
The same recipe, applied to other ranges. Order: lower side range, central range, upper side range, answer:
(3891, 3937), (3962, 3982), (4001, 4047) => 7.0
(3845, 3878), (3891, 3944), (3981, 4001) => 9.3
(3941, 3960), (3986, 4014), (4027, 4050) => -4.5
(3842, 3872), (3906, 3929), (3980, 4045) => 1.5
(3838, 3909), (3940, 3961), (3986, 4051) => 3.6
